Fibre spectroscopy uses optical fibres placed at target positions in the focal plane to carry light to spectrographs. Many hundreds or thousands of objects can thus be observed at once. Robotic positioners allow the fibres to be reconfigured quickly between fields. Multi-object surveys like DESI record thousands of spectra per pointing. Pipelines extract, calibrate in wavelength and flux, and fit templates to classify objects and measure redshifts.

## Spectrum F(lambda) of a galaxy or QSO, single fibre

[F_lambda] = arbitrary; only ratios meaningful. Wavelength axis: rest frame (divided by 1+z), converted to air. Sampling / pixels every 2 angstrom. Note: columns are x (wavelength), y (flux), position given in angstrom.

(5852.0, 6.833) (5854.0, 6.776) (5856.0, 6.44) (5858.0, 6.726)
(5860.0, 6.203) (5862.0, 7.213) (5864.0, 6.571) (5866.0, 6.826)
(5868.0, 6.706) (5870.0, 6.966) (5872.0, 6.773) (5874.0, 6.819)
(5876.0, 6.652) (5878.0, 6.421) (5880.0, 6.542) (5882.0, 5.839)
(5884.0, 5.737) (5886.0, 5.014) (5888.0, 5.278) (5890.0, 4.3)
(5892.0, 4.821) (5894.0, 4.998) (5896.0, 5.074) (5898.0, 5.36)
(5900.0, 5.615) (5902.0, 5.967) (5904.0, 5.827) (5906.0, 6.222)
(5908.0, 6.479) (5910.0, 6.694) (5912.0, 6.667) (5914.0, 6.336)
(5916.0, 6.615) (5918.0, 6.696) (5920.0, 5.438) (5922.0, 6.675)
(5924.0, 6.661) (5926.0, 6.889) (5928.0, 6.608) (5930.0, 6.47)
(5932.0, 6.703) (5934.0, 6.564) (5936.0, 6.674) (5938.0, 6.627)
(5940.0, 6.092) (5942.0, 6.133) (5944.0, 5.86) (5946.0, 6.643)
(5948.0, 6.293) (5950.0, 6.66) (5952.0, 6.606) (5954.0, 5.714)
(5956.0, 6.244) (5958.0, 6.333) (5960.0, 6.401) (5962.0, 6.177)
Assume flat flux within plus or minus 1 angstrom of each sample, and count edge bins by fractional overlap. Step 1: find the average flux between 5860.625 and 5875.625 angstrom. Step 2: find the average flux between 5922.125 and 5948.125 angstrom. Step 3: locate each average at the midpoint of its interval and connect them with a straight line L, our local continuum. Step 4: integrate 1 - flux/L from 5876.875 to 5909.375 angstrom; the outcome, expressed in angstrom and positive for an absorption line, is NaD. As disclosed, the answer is 5.3 angstrom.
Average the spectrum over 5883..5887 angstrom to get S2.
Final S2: 5.38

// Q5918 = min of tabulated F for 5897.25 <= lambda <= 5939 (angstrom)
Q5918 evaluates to 5.36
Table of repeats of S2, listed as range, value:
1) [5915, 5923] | 6.36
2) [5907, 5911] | 6.59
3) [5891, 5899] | 5.06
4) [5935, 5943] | 6.38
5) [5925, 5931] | 6.66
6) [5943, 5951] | 6.36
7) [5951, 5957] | 6.19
